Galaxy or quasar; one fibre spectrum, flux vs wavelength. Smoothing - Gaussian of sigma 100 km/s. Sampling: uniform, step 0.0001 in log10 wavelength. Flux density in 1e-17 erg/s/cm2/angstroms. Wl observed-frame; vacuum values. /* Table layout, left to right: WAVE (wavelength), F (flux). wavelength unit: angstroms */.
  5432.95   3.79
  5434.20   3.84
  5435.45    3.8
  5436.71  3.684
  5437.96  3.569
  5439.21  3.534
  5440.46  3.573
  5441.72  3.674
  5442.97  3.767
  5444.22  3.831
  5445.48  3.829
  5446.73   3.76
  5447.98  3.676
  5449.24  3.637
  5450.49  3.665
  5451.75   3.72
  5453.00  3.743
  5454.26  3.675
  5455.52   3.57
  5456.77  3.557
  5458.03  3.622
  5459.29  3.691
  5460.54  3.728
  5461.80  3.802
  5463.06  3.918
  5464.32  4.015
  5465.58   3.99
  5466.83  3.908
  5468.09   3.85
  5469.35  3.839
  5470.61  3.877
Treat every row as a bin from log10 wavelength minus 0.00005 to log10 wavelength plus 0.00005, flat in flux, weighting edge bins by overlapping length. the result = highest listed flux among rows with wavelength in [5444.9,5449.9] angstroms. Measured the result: 3.829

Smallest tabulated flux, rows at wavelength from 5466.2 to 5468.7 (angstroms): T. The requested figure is 3.85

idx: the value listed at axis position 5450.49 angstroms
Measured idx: 3.665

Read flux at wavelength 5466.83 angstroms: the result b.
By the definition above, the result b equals 3.908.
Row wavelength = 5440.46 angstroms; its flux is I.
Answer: 3.573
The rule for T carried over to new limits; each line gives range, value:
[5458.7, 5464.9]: 3.691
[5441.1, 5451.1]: 3.637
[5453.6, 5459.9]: 3.557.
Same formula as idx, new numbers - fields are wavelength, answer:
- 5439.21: 3.534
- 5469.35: 3.839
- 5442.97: 3.767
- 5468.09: 3.85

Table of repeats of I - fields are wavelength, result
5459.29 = 3.691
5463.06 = 3.918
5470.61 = 3.877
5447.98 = 3.676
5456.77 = 3.557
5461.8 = 3.802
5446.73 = 3.76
